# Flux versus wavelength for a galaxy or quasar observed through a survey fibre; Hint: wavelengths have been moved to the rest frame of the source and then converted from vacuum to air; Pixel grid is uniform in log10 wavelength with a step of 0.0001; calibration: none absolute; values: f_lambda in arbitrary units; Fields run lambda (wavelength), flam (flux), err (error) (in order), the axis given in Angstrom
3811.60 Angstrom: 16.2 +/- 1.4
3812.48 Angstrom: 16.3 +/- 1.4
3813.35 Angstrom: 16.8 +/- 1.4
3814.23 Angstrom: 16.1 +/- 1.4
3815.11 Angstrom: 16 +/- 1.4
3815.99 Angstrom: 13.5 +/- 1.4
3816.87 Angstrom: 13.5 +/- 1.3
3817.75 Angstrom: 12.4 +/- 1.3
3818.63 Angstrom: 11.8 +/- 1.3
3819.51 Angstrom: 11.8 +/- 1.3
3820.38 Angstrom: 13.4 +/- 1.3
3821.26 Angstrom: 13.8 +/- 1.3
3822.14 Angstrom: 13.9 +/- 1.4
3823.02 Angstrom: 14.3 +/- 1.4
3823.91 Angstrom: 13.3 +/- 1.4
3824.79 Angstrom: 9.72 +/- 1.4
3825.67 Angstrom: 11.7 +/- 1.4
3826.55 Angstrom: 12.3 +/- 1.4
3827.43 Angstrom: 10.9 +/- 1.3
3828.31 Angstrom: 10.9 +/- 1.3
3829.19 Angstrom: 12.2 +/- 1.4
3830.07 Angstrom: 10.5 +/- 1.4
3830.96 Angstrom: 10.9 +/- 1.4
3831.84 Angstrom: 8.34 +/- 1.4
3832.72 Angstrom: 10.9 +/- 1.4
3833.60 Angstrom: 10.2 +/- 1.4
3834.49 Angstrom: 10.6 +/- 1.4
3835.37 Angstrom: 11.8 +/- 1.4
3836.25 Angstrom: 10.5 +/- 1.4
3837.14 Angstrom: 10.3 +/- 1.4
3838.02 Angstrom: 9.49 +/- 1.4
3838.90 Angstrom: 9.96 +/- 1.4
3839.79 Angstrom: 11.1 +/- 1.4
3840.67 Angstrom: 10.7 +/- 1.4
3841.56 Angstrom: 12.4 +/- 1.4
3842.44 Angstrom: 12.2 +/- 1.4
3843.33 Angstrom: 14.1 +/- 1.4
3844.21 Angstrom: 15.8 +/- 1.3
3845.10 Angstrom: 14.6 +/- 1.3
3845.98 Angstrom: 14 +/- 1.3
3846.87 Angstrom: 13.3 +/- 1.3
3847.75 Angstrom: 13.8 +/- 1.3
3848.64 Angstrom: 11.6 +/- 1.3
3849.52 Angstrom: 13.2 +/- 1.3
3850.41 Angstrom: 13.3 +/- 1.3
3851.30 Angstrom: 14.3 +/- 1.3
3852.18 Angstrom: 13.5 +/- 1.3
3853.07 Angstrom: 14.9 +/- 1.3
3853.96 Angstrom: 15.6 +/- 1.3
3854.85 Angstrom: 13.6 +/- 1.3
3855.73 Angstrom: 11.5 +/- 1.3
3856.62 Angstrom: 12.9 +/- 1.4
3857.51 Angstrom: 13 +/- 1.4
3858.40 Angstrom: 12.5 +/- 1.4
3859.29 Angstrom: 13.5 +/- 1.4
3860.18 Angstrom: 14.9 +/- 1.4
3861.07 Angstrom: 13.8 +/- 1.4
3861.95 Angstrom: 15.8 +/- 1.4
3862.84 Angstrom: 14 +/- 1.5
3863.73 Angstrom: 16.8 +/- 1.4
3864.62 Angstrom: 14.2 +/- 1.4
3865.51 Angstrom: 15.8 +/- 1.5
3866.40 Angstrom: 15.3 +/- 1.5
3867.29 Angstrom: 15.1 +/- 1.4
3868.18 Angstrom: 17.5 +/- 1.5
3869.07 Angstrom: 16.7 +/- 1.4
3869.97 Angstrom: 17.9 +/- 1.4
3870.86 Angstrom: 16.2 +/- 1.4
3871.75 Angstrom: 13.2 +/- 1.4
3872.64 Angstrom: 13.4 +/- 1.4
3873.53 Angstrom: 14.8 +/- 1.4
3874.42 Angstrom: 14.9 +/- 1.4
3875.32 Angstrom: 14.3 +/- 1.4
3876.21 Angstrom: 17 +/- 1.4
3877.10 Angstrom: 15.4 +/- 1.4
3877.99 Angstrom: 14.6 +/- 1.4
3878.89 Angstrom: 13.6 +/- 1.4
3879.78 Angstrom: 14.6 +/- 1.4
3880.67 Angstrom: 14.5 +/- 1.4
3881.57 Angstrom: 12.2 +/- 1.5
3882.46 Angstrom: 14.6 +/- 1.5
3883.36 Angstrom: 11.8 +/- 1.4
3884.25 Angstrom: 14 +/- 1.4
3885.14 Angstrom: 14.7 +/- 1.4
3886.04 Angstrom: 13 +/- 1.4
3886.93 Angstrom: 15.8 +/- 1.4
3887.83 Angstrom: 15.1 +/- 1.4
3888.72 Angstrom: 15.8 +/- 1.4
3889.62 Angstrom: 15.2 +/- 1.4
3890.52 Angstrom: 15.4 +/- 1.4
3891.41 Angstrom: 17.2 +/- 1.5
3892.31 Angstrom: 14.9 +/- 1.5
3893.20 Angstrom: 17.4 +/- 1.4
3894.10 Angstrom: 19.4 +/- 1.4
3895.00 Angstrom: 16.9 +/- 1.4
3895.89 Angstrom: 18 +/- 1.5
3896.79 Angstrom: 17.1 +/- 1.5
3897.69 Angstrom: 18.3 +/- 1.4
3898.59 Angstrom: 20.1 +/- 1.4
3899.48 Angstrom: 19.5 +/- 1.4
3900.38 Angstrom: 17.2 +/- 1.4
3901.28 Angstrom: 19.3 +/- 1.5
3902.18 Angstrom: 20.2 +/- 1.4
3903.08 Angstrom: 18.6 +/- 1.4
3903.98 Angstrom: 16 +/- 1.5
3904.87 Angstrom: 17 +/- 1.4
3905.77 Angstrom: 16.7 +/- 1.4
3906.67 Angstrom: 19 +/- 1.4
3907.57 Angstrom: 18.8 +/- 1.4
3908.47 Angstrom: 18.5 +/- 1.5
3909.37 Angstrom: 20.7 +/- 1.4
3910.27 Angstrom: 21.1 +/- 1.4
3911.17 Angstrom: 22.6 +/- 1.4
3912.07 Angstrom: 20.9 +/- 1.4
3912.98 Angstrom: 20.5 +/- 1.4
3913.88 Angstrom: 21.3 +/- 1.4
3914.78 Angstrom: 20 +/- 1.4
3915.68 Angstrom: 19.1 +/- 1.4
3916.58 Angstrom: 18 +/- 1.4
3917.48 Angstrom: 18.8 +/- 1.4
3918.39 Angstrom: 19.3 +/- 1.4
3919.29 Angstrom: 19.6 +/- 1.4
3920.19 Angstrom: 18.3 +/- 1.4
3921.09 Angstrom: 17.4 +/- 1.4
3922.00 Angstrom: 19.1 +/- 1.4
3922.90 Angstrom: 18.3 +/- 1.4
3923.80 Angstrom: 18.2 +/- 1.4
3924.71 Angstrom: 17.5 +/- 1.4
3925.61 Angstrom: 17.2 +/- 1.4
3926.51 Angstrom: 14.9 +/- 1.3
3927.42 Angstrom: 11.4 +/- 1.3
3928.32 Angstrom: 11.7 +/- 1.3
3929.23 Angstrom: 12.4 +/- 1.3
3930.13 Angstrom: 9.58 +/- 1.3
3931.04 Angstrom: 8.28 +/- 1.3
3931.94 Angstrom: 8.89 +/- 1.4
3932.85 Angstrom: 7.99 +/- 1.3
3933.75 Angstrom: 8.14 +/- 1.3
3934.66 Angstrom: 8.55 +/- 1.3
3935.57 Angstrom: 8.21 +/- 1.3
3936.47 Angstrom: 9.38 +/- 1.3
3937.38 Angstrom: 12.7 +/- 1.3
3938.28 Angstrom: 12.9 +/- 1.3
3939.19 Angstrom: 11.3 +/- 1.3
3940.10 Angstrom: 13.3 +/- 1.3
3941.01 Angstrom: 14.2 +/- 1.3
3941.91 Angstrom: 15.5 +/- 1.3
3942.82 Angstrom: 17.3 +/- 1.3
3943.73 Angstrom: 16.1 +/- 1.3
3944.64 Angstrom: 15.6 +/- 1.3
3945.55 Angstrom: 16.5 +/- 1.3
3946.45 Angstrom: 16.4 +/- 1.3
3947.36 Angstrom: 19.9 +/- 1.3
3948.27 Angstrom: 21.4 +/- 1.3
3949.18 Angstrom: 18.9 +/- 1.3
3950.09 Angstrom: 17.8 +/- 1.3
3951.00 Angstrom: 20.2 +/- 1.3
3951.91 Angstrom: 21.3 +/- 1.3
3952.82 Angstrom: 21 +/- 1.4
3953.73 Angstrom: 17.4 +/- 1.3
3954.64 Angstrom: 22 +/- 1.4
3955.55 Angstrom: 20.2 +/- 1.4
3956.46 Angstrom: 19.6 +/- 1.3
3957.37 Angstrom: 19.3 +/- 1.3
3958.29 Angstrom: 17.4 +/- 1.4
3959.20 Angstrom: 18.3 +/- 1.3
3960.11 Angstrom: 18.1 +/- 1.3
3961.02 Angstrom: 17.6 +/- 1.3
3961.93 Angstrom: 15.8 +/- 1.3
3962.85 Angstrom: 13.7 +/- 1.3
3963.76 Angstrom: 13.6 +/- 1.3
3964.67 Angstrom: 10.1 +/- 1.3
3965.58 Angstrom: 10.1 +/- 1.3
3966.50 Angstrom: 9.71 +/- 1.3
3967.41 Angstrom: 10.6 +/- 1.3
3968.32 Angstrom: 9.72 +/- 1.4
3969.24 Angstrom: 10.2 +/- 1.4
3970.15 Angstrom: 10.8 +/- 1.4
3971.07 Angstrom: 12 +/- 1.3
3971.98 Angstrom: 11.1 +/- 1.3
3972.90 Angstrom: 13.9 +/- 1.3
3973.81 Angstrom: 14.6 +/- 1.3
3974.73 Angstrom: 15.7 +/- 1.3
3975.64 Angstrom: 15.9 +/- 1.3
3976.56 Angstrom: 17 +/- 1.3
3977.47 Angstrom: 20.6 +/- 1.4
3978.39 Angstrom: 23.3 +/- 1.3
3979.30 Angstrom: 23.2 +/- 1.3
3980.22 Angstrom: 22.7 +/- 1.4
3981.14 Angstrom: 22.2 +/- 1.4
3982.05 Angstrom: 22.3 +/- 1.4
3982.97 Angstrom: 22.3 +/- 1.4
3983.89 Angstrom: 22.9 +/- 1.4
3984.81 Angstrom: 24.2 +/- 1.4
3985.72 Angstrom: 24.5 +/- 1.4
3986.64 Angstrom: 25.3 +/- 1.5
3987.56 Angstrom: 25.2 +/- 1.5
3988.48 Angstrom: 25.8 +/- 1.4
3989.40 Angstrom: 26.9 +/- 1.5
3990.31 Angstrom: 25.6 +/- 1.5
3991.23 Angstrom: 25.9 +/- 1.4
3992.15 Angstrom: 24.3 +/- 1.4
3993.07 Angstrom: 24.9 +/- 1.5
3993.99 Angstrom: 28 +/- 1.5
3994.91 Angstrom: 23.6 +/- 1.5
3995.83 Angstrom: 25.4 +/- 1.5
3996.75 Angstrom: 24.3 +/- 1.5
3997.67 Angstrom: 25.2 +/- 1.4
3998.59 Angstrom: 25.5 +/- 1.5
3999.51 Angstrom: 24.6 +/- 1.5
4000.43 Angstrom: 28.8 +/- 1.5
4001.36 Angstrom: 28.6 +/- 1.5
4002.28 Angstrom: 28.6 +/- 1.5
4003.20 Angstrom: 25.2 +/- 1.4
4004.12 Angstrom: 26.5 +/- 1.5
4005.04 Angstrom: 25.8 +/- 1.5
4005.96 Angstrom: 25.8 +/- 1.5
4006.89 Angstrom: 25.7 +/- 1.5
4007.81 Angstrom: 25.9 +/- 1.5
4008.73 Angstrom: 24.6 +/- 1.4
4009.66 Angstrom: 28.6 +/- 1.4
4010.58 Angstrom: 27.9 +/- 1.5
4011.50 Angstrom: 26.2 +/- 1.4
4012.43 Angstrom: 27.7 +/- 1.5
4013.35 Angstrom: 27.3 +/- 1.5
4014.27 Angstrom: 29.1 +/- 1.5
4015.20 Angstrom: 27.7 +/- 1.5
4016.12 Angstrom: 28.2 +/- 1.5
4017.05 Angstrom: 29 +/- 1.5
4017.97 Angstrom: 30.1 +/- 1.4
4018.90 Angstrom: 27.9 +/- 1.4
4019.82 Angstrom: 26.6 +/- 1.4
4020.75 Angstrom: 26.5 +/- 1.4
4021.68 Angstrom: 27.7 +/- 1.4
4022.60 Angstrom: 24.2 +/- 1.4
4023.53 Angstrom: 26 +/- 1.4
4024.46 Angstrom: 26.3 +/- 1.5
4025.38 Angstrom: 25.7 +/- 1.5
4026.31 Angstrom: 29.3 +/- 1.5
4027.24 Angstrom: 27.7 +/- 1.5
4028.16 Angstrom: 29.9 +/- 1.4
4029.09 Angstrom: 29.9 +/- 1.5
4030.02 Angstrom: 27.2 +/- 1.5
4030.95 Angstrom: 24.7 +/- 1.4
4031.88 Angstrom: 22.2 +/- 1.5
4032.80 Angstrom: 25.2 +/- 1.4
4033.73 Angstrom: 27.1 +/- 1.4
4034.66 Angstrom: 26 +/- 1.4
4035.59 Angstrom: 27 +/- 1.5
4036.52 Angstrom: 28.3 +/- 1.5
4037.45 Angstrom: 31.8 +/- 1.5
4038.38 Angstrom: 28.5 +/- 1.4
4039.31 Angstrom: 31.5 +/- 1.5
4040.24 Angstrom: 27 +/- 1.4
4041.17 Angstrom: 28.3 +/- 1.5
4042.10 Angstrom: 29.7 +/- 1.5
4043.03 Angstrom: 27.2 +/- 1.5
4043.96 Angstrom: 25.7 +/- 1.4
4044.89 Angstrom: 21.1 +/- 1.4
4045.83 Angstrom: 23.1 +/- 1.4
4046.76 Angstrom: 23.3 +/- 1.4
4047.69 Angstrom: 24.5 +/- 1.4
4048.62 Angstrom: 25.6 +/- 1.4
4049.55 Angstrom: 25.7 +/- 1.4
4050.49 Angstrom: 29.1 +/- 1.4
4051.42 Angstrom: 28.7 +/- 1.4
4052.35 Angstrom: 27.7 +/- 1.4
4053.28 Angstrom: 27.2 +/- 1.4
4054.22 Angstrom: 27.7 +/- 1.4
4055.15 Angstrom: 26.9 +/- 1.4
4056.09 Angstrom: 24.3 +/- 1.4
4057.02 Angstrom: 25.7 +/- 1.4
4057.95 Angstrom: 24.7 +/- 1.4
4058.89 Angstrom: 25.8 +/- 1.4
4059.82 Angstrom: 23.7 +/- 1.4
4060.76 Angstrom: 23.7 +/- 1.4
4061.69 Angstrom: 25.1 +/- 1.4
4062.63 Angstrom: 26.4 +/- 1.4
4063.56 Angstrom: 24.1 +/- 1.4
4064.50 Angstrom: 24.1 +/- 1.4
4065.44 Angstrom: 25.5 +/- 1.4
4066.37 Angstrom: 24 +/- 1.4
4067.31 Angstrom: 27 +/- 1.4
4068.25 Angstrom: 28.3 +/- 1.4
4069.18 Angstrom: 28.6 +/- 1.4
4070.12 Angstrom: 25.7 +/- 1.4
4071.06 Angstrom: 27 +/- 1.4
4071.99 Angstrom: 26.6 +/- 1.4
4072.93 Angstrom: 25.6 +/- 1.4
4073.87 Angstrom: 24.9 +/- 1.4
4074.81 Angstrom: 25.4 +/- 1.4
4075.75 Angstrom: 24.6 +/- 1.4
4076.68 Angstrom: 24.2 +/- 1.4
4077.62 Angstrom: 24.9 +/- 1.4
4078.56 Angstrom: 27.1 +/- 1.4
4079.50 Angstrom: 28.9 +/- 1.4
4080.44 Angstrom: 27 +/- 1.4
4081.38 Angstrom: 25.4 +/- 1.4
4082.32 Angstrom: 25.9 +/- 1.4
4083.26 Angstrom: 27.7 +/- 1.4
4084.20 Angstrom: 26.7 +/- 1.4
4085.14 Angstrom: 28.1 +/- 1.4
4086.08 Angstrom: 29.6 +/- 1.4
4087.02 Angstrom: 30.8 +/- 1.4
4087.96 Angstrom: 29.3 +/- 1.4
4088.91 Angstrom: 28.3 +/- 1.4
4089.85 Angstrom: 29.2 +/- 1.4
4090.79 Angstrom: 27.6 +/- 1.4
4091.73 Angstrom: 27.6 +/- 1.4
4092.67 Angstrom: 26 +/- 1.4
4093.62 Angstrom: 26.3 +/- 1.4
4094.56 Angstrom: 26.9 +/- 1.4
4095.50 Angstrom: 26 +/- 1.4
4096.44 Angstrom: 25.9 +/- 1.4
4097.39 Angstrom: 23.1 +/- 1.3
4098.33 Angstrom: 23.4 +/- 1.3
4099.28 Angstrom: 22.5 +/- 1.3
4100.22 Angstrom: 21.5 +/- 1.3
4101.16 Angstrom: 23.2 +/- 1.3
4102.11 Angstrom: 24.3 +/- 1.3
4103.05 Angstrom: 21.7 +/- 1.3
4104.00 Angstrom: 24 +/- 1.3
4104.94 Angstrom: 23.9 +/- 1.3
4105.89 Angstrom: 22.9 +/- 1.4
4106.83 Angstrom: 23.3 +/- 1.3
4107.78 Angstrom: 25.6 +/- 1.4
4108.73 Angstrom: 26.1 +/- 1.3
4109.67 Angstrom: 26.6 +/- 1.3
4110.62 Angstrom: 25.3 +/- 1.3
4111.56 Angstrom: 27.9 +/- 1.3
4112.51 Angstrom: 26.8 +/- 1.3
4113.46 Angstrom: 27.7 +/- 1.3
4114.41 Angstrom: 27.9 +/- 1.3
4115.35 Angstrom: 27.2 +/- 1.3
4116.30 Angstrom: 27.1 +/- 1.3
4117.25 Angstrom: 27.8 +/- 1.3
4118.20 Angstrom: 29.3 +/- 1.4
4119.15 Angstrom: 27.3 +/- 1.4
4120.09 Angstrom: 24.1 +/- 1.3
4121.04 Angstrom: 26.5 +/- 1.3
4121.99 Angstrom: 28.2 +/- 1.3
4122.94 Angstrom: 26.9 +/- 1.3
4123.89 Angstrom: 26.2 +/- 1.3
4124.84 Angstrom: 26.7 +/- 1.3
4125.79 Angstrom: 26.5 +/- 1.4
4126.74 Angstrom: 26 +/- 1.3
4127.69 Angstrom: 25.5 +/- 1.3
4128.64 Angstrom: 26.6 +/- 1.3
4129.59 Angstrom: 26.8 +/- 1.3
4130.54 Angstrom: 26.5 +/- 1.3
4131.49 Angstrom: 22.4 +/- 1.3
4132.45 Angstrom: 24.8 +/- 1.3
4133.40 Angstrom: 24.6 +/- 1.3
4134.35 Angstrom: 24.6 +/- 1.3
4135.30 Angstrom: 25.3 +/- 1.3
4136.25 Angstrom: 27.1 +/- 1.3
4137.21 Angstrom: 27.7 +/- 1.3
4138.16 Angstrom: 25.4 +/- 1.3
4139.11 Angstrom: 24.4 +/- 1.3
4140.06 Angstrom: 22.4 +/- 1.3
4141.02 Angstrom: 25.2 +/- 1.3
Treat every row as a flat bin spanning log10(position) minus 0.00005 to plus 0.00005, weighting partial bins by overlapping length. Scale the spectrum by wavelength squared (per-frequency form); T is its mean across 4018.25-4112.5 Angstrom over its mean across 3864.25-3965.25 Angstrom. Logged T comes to 1.74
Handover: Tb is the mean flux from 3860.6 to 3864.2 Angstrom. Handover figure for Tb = 15.1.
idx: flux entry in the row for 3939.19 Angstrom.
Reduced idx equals 11.3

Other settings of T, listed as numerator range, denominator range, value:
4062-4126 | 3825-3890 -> 2.19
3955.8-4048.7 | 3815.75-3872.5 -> 1.95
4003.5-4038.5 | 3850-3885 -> 2.02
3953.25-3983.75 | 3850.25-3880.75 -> 1.18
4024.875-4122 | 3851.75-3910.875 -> 1.82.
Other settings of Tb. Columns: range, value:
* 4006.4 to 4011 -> 26.5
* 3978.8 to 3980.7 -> 22.9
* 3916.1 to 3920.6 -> 18.8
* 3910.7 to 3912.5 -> 21.8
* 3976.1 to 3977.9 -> 18.8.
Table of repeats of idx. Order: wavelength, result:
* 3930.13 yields 9.58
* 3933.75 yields 8.14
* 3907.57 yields 18.8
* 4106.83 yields 23.3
